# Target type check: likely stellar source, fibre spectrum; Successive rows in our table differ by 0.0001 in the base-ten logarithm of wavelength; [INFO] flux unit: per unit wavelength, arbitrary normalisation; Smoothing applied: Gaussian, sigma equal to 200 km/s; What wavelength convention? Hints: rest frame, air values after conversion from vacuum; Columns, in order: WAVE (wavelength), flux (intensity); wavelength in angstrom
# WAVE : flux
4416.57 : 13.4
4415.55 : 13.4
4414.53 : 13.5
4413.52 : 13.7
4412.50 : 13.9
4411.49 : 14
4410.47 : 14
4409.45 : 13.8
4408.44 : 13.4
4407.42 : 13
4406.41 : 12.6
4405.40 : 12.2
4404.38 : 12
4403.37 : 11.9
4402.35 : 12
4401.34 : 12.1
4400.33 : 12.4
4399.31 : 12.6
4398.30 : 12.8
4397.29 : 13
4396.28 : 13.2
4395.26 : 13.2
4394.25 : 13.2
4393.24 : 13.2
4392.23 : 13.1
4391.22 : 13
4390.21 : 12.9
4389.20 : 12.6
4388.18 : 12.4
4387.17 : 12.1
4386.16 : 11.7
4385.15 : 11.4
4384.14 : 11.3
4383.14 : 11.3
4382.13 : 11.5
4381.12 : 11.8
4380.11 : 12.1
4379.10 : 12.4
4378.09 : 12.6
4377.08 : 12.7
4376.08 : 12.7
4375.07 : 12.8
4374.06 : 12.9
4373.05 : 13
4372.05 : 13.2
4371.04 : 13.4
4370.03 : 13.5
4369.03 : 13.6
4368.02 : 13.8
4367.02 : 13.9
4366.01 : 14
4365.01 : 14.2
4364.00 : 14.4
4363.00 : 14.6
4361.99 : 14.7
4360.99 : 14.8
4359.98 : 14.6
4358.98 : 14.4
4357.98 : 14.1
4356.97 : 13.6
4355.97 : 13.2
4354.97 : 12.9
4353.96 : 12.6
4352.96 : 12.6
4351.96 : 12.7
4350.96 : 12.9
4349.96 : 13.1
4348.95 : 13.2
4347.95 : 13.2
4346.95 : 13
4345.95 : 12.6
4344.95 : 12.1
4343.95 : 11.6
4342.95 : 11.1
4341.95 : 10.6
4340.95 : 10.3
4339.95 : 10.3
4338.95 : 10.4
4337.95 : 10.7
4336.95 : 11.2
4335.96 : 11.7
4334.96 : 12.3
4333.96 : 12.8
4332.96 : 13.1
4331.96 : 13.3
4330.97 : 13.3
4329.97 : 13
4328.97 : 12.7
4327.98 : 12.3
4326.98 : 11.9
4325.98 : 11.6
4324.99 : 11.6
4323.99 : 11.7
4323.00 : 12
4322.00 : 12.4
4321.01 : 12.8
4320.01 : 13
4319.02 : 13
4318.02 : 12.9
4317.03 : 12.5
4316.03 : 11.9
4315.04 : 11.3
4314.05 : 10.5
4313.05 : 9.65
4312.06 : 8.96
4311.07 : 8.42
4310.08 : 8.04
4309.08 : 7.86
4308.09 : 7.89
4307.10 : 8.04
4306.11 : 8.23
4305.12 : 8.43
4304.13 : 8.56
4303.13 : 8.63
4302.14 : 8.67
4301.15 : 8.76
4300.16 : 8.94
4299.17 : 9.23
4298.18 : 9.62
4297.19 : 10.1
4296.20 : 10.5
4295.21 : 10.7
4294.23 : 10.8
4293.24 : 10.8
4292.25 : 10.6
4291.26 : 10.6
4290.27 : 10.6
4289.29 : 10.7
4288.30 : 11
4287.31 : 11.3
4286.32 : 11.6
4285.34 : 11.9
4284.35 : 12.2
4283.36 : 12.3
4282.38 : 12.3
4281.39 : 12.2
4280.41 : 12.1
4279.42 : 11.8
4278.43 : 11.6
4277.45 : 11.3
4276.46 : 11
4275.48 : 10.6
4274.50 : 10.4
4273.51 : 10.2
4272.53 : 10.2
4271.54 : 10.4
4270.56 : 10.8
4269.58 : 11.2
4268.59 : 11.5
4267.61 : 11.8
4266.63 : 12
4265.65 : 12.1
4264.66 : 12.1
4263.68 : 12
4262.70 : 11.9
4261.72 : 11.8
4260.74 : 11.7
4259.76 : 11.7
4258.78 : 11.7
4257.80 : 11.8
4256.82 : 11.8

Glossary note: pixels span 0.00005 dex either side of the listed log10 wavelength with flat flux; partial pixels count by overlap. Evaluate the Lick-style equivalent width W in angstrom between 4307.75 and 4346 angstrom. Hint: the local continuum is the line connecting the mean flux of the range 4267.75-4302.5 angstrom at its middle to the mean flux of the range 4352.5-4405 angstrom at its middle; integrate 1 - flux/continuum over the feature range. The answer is 1.19 angstrom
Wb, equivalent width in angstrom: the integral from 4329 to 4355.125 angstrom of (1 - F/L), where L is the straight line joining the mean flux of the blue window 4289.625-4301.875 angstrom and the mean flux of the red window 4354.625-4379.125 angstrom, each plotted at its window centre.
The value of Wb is 0.4 angstrom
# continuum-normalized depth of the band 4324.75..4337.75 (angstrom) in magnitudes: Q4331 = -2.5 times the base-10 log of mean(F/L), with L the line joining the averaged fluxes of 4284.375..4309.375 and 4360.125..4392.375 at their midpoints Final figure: -0.11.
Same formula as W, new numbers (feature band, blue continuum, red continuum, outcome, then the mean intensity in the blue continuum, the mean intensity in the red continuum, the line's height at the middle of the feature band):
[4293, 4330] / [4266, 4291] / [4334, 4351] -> 3.6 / 11.3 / 11.8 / 11.6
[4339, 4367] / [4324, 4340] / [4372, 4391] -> -1.9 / 12.1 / 12.3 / 12.1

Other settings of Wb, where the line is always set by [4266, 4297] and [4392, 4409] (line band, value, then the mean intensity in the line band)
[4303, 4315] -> 2.95 angstrom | 8.7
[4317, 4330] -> -0.71 angstrom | 12.4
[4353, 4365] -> -1.74 angstrom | 13.9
